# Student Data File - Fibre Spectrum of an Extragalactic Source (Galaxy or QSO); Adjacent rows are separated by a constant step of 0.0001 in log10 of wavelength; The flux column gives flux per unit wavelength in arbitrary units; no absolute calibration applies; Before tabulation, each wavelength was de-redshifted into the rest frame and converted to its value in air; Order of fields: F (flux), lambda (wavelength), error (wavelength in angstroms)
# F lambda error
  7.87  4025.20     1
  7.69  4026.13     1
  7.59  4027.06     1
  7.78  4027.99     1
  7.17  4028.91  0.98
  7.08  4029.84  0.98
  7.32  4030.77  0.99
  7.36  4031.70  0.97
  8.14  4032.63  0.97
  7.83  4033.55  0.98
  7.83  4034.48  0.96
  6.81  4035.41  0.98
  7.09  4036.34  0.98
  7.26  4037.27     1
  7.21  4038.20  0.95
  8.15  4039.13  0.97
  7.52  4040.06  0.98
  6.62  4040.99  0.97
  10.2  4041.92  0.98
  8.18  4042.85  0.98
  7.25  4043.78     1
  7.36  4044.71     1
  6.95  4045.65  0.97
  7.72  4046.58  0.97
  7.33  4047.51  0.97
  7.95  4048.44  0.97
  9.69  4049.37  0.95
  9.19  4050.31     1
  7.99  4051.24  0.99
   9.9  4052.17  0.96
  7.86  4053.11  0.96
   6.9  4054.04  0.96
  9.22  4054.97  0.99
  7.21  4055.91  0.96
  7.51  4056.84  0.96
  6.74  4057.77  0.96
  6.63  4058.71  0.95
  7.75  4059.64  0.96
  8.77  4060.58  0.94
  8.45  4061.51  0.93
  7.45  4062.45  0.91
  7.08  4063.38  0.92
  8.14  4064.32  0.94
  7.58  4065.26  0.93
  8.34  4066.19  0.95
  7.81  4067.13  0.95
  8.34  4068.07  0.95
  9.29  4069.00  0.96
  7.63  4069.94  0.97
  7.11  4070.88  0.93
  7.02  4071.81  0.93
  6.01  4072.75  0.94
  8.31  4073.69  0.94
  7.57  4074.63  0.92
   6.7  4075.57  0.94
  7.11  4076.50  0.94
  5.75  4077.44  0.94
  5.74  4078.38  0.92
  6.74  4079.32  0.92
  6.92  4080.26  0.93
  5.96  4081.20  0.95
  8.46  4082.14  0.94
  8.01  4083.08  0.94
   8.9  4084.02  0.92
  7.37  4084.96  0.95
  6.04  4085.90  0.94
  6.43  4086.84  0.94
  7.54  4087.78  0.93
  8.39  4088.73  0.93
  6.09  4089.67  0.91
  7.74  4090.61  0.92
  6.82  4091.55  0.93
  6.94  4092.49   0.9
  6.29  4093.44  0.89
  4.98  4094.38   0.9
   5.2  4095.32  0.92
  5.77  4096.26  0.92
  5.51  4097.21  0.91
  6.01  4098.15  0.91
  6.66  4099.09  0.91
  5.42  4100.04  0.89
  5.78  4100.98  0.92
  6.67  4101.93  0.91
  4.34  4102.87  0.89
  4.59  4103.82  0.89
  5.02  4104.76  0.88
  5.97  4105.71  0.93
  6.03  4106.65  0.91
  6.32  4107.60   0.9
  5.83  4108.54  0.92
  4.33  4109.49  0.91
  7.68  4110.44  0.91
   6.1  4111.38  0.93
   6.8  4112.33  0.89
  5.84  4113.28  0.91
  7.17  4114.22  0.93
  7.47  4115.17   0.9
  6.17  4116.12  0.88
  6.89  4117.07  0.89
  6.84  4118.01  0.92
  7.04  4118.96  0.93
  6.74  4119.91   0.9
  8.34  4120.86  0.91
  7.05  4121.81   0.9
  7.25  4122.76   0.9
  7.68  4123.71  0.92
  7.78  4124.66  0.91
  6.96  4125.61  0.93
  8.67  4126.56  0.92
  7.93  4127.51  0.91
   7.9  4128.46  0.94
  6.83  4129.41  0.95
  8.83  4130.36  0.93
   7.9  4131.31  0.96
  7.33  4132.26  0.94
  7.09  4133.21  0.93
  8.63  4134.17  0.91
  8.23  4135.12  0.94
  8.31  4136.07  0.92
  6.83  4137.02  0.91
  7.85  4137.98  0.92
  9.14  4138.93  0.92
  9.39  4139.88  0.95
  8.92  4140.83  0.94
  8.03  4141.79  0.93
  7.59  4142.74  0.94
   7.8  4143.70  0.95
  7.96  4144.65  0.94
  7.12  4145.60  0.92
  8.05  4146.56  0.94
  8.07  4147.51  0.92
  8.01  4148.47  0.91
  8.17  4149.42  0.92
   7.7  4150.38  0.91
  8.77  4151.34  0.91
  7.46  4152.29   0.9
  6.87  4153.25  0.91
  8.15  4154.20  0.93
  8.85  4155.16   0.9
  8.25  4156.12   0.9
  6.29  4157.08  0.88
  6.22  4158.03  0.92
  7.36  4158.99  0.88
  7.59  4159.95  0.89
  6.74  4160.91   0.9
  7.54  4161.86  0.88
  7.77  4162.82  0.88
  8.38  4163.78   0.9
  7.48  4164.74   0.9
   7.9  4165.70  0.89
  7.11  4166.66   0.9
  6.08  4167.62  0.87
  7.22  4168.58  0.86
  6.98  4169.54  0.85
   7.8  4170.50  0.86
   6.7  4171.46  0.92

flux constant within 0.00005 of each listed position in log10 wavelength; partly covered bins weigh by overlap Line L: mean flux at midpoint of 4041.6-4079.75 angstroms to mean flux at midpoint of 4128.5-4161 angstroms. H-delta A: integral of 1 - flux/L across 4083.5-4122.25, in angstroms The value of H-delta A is 6.8 angstroms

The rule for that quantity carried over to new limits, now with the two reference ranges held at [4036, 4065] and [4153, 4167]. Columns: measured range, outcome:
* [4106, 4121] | 2.2 angstroms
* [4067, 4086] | 1.2 angstroms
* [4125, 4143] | -1.0 angstroms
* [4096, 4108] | 3.1 angstroms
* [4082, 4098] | 1.9 angstroms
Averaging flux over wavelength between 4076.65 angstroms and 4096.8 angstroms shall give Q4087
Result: 6.76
